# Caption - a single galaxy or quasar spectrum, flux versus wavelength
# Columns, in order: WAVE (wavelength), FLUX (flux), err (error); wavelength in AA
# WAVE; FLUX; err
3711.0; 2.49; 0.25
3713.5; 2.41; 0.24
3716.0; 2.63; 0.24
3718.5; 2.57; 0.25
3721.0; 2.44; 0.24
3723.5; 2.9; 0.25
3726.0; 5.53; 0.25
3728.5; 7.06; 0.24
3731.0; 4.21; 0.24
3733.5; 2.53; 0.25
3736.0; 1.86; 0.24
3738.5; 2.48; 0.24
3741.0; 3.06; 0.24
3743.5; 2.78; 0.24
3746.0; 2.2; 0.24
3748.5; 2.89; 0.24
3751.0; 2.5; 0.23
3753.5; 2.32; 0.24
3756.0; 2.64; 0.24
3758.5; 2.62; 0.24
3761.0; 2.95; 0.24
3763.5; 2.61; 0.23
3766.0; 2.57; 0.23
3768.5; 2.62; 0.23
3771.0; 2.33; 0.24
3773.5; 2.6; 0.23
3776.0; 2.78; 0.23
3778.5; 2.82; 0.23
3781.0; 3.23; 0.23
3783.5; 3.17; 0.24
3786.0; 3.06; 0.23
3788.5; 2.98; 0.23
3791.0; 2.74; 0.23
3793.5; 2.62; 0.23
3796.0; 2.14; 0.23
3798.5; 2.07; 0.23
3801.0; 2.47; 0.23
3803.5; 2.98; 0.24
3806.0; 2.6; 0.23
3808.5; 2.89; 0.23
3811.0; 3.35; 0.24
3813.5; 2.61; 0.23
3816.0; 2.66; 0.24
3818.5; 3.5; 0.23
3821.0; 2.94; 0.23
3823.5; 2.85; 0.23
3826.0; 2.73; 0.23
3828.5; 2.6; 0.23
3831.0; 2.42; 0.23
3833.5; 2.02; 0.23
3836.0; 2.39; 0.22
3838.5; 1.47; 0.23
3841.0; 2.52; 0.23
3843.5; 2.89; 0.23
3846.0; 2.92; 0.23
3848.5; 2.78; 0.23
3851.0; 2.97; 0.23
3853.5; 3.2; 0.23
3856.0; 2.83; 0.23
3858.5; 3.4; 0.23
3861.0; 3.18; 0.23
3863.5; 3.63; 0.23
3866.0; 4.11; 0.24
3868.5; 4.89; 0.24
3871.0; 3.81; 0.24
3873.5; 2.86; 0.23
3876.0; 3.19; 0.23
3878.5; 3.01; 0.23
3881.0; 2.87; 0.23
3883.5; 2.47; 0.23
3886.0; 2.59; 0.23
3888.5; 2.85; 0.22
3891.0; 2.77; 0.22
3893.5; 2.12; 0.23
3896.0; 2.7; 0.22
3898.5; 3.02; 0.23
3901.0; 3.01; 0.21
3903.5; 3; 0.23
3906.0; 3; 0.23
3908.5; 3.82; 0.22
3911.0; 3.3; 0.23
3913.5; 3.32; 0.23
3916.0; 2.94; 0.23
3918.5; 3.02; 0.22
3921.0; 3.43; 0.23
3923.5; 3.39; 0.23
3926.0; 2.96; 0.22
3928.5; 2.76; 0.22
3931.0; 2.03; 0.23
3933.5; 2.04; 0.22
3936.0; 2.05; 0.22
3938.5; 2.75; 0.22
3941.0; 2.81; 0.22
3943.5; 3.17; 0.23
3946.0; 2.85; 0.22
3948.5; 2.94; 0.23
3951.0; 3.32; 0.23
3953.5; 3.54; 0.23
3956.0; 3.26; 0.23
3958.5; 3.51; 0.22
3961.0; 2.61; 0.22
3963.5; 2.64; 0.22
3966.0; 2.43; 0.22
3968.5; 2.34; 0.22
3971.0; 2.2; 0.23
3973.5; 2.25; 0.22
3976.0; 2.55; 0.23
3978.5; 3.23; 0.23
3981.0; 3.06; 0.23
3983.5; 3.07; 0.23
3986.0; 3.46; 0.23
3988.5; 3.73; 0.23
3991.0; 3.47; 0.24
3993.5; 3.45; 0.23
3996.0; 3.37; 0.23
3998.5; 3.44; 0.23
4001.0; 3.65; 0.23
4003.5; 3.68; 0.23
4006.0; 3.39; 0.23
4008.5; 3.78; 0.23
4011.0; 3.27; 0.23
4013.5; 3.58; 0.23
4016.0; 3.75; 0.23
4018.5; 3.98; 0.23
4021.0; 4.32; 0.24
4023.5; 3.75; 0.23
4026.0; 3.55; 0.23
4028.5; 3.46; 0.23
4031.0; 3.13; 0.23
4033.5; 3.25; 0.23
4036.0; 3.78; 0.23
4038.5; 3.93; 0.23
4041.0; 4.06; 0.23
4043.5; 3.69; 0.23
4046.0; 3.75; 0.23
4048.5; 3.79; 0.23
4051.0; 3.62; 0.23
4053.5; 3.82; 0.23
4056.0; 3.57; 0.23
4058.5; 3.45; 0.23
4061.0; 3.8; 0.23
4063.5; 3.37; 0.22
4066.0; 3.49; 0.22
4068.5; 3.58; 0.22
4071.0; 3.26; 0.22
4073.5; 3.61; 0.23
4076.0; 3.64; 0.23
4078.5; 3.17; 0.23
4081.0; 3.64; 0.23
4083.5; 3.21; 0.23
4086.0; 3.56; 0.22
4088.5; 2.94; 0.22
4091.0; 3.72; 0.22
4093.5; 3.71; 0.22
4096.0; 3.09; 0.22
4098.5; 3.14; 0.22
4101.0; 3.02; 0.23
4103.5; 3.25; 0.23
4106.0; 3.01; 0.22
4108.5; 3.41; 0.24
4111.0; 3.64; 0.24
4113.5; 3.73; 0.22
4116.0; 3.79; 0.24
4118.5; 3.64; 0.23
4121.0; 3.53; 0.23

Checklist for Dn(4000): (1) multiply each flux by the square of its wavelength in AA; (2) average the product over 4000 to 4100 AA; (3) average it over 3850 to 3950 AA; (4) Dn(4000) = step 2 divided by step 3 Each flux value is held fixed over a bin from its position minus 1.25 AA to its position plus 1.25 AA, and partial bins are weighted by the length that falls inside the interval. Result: 1.3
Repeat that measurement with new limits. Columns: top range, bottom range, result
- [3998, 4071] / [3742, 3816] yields 1.54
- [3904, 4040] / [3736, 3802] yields 1.34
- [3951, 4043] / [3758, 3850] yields 1.37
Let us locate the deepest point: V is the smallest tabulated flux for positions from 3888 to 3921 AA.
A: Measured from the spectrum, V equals 2.12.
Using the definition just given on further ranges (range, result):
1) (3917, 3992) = 2.03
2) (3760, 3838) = 2.02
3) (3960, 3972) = 2.2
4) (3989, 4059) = 3.13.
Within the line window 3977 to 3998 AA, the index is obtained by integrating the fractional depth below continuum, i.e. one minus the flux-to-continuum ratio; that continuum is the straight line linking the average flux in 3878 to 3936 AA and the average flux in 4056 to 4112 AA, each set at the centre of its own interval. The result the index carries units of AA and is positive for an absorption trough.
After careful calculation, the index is -1.61 AA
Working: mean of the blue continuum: 2.87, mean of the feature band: 3.35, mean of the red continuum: 3.4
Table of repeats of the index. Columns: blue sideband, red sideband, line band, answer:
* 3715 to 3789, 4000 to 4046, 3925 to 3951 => 5.91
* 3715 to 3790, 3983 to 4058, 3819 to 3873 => 3.64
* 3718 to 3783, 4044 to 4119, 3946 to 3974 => 3.86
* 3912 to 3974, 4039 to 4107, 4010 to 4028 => -2.93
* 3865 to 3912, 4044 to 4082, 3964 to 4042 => 1.49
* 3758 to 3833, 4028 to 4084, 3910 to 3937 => 2.62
